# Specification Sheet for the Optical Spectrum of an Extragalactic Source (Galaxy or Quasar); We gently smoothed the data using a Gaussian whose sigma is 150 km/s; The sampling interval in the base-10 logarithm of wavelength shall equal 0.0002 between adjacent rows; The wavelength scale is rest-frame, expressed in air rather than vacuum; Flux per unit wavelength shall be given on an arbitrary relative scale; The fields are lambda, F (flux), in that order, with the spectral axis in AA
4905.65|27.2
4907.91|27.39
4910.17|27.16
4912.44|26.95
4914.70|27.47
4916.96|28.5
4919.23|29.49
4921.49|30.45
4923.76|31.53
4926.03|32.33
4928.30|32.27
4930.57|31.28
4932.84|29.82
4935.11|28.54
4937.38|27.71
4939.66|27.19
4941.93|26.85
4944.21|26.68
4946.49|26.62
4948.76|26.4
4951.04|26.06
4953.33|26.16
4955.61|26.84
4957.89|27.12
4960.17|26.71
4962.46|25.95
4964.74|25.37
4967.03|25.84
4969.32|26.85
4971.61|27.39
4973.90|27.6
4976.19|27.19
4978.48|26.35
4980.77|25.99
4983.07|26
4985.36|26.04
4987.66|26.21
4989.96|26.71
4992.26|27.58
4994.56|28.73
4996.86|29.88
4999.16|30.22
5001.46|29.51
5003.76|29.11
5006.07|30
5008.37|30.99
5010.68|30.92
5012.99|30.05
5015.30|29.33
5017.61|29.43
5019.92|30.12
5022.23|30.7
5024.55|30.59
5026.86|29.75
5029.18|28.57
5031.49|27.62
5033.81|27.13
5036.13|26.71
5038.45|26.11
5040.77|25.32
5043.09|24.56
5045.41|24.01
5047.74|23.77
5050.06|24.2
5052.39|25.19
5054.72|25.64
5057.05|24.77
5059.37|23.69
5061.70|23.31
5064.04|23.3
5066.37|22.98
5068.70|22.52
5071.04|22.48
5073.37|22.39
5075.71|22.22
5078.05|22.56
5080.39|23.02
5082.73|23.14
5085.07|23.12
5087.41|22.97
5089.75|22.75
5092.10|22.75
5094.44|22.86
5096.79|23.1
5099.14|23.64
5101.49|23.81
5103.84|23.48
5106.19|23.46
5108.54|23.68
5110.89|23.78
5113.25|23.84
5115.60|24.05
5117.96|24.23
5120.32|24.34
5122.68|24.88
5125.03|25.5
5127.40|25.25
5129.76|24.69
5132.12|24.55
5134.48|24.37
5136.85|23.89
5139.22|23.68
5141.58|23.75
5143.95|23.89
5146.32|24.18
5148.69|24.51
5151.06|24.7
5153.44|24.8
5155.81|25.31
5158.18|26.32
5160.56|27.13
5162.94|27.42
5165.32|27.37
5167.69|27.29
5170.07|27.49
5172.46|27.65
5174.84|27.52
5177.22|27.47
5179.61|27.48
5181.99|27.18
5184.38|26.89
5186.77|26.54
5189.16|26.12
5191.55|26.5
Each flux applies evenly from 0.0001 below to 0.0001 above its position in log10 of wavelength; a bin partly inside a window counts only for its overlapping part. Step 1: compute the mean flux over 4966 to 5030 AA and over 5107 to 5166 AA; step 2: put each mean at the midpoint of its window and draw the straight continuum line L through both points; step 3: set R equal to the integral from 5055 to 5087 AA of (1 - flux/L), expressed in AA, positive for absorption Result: 4.14 AA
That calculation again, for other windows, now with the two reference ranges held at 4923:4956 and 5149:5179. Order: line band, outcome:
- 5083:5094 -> 1.7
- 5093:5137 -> 4.8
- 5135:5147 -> 1.3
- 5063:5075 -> 2.1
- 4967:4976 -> 0.3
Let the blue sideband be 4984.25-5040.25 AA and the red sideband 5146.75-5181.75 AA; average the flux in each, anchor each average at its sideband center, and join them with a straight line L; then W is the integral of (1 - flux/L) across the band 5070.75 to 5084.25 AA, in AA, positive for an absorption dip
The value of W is 2.5 AA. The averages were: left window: 28.8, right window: 26.6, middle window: 22.7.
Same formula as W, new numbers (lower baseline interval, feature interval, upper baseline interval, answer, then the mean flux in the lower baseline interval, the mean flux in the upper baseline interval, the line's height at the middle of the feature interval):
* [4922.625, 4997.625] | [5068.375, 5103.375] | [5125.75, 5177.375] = 4.4 AA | 27.6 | 25.6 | 26.2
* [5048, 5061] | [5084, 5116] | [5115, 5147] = 1.4 AA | 24.6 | 24.4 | 24.5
